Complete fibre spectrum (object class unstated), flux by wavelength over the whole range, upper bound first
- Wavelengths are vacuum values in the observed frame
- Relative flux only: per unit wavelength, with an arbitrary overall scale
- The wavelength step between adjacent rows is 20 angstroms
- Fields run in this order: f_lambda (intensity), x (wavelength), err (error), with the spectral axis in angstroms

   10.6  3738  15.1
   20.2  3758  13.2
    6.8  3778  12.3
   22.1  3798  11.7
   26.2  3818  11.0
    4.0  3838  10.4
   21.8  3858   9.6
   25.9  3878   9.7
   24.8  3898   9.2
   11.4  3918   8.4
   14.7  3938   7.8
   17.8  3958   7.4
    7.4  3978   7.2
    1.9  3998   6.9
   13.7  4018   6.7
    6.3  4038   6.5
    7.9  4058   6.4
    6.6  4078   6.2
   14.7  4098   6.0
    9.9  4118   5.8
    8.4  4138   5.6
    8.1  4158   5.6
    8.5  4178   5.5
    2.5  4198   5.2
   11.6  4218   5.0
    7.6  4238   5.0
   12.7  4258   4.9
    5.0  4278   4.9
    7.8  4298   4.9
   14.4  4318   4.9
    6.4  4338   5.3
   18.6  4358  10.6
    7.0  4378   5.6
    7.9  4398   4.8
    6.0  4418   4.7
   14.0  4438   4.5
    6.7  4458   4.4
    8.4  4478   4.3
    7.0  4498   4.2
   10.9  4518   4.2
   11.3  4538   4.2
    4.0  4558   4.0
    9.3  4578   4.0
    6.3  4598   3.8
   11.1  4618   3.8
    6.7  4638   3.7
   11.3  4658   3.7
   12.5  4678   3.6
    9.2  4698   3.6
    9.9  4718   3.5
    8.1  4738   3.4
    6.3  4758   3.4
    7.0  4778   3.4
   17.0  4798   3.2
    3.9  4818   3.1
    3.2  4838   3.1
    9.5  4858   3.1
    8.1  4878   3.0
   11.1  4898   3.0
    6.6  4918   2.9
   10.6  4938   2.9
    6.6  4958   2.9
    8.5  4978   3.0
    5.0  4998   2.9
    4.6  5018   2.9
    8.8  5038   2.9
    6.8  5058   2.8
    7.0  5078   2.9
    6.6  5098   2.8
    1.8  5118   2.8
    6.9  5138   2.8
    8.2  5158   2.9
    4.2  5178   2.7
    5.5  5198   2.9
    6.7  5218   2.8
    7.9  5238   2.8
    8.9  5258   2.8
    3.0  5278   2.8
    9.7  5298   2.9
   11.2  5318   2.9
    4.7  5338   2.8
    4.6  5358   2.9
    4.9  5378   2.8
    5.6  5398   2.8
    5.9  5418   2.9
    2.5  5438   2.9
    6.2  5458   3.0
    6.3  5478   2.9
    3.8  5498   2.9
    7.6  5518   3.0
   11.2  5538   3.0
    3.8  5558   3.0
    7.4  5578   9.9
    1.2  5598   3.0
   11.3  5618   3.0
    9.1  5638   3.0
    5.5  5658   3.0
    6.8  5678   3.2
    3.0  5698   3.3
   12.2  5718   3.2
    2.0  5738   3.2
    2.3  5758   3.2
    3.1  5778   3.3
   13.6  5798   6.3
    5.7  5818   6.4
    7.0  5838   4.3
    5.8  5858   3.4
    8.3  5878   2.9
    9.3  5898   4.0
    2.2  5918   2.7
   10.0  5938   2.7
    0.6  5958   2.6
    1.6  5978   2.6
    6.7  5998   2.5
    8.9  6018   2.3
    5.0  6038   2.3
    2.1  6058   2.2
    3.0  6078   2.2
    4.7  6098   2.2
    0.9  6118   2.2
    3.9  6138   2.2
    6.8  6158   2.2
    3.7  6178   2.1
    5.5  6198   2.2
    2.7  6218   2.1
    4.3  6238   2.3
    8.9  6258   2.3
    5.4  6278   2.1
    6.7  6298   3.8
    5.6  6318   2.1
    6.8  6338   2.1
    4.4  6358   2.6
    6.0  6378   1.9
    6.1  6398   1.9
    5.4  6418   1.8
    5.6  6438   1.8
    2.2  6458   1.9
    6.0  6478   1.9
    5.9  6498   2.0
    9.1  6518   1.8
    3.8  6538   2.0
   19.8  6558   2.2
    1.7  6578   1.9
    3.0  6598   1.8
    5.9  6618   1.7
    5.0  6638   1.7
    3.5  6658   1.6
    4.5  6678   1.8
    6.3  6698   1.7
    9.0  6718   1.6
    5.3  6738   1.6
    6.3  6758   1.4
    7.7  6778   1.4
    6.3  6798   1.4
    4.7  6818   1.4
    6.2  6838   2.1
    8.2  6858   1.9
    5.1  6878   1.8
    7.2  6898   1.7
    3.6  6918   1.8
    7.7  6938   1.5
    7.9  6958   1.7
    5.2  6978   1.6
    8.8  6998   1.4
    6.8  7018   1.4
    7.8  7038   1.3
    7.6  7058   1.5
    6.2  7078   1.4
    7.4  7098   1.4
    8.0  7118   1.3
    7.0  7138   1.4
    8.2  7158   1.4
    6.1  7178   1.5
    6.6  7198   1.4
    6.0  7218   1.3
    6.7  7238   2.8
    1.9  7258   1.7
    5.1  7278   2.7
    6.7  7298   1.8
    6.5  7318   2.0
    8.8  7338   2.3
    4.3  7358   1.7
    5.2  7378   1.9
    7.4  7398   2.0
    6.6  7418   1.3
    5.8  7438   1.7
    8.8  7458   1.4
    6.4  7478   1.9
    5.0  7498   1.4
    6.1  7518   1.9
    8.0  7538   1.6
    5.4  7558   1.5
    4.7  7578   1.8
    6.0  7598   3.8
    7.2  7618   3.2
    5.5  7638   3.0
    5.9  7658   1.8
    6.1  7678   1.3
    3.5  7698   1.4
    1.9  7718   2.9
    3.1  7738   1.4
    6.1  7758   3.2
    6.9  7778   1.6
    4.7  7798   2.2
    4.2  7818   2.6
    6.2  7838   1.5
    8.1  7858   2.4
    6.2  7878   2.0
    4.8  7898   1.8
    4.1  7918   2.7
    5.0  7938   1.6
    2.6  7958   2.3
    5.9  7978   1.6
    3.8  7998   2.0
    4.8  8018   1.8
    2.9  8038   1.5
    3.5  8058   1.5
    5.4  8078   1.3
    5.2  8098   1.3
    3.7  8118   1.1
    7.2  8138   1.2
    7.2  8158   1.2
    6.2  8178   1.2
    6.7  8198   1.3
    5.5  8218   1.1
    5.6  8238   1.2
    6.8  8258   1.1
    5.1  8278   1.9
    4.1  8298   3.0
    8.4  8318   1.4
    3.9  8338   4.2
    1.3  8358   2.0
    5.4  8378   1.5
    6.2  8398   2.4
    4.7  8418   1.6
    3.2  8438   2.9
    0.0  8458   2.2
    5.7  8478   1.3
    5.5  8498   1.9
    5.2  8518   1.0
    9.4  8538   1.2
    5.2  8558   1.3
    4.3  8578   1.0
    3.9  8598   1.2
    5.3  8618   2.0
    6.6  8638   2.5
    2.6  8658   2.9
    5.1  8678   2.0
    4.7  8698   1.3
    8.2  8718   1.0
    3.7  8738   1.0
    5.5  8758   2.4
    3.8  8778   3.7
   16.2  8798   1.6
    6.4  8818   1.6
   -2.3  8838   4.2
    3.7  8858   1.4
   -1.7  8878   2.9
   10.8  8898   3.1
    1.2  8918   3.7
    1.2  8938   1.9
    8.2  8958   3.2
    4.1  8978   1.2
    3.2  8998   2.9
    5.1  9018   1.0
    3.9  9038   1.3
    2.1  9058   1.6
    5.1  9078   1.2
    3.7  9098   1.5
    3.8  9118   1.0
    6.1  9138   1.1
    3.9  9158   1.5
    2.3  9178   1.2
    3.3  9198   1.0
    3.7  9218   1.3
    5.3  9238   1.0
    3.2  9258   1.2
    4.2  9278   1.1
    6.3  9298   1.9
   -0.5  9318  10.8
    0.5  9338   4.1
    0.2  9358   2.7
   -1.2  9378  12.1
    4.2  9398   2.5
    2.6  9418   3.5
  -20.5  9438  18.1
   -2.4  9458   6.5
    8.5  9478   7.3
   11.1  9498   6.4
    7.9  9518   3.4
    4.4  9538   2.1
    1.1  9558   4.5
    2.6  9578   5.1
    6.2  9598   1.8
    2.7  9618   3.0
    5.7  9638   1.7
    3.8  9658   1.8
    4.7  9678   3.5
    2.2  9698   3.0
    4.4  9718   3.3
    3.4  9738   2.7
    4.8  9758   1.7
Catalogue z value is 0.757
